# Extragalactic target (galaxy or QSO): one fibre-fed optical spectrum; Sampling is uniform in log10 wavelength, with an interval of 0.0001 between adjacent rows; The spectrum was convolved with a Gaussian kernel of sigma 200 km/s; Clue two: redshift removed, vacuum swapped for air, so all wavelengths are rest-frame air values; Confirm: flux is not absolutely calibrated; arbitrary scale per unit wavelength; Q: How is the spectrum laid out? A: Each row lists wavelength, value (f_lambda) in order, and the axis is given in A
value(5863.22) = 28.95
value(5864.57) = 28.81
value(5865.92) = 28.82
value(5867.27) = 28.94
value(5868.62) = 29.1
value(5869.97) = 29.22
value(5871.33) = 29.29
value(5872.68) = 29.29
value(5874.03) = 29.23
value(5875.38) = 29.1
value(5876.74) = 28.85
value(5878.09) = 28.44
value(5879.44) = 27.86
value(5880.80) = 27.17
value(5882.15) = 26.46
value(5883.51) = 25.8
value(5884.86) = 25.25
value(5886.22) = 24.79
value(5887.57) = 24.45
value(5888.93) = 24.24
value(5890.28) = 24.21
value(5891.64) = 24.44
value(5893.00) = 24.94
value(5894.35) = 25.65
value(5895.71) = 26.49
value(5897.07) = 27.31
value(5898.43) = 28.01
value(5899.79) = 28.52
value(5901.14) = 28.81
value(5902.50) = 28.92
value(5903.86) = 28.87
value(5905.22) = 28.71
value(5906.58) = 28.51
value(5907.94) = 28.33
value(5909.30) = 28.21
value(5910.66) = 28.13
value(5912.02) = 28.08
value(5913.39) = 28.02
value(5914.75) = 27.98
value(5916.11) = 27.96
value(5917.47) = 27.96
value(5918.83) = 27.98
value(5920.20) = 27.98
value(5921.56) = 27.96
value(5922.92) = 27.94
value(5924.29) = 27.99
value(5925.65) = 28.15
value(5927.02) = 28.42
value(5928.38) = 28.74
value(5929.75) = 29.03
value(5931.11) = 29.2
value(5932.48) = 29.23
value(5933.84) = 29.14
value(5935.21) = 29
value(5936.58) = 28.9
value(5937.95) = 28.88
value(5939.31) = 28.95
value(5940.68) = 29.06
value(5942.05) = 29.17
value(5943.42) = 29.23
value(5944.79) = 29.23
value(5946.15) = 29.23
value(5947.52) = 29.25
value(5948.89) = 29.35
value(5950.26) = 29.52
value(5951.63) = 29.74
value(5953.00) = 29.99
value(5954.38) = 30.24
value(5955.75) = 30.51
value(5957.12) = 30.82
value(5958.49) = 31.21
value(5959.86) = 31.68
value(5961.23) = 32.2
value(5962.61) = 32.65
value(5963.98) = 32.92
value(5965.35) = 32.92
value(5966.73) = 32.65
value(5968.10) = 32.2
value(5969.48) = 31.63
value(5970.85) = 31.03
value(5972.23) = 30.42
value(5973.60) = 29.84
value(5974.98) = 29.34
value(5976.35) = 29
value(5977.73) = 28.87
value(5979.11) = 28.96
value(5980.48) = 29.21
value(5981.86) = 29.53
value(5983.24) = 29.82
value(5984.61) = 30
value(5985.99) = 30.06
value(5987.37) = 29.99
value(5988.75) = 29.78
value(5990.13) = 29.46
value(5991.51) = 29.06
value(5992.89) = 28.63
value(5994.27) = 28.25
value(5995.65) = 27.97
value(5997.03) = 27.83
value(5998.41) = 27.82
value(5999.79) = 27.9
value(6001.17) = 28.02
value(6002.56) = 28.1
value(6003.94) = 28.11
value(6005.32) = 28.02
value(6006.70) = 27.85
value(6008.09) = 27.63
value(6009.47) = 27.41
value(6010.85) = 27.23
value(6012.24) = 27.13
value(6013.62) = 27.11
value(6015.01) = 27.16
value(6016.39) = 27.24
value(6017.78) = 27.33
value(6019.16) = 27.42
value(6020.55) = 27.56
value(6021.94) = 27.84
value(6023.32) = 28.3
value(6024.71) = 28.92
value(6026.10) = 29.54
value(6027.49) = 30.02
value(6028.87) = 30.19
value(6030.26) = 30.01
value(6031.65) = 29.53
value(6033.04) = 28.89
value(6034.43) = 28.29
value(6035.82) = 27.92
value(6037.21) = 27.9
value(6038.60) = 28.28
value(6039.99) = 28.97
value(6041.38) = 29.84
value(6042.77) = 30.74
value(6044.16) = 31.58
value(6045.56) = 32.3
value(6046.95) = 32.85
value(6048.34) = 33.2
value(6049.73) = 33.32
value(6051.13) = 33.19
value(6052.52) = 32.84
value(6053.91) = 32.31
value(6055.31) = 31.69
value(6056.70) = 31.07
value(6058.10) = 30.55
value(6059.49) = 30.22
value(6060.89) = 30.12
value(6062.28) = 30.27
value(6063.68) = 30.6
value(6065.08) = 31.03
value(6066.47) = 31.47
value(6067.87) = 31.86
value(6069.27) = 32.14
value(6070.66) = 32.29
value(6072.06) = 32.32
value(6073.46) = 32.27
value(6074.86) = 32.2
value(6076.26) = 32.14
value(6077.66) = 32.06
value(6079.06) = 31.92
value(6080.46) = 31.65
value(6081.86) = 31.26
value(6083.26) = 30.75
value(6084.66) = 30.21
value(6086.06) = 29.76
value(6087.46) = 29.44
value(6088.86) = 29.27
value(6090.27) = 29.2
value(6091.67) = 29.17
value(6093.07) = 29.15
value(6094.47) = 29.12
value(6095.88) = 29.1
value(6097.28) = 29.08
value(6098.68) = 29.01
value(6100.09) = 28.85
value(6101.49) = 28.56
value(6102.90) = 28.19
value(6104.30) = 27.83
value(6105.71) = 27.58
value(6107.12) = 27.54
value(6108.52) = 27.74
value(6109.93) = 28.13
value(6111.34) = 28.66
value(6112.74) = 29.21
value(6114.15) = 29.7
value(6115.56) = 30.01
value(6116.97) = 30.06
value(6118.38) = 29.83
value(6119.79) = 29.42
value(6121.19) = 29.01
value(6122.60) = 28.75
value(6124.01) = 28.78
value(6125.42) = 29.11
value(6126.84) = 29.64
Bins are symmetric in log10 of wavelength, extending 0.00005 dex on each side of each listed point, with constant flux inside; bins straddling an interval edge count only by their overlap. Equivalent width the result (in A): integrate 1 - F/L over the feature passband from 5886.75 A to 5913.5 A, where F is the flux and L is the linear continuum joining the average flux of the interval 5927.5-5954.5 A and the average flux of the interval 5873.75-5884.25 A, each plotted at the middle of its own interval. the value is 1.1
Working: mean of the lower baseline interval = 27.8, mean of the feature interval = 27.1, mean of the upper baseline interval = 29.2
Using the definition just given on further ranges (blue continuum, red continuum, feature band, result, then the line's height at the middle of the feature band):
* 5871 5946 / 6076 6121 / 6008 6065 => -1.4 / 28.9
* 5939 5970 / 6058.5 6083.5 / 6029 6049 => 0.8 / 31.2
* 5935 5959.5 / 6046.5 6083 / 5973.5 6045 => 4.8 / 30.8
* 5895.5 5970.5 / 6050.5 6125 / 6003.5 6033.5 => 1.6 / 29.8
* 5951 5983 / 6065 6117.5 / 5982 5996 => 0.6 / 30.6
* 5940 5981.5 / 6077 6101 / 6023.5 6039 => 0.6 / 30.1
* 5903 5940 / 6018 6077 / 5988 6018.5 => 1.9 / 29.8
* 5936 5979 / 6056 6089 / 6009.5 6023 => 1.5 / 30.8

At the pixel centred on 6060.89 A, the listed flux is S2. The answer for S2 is 30.12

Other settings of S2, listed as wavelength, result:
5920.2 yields 27.98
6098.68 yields 29.01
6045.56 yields 32.3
